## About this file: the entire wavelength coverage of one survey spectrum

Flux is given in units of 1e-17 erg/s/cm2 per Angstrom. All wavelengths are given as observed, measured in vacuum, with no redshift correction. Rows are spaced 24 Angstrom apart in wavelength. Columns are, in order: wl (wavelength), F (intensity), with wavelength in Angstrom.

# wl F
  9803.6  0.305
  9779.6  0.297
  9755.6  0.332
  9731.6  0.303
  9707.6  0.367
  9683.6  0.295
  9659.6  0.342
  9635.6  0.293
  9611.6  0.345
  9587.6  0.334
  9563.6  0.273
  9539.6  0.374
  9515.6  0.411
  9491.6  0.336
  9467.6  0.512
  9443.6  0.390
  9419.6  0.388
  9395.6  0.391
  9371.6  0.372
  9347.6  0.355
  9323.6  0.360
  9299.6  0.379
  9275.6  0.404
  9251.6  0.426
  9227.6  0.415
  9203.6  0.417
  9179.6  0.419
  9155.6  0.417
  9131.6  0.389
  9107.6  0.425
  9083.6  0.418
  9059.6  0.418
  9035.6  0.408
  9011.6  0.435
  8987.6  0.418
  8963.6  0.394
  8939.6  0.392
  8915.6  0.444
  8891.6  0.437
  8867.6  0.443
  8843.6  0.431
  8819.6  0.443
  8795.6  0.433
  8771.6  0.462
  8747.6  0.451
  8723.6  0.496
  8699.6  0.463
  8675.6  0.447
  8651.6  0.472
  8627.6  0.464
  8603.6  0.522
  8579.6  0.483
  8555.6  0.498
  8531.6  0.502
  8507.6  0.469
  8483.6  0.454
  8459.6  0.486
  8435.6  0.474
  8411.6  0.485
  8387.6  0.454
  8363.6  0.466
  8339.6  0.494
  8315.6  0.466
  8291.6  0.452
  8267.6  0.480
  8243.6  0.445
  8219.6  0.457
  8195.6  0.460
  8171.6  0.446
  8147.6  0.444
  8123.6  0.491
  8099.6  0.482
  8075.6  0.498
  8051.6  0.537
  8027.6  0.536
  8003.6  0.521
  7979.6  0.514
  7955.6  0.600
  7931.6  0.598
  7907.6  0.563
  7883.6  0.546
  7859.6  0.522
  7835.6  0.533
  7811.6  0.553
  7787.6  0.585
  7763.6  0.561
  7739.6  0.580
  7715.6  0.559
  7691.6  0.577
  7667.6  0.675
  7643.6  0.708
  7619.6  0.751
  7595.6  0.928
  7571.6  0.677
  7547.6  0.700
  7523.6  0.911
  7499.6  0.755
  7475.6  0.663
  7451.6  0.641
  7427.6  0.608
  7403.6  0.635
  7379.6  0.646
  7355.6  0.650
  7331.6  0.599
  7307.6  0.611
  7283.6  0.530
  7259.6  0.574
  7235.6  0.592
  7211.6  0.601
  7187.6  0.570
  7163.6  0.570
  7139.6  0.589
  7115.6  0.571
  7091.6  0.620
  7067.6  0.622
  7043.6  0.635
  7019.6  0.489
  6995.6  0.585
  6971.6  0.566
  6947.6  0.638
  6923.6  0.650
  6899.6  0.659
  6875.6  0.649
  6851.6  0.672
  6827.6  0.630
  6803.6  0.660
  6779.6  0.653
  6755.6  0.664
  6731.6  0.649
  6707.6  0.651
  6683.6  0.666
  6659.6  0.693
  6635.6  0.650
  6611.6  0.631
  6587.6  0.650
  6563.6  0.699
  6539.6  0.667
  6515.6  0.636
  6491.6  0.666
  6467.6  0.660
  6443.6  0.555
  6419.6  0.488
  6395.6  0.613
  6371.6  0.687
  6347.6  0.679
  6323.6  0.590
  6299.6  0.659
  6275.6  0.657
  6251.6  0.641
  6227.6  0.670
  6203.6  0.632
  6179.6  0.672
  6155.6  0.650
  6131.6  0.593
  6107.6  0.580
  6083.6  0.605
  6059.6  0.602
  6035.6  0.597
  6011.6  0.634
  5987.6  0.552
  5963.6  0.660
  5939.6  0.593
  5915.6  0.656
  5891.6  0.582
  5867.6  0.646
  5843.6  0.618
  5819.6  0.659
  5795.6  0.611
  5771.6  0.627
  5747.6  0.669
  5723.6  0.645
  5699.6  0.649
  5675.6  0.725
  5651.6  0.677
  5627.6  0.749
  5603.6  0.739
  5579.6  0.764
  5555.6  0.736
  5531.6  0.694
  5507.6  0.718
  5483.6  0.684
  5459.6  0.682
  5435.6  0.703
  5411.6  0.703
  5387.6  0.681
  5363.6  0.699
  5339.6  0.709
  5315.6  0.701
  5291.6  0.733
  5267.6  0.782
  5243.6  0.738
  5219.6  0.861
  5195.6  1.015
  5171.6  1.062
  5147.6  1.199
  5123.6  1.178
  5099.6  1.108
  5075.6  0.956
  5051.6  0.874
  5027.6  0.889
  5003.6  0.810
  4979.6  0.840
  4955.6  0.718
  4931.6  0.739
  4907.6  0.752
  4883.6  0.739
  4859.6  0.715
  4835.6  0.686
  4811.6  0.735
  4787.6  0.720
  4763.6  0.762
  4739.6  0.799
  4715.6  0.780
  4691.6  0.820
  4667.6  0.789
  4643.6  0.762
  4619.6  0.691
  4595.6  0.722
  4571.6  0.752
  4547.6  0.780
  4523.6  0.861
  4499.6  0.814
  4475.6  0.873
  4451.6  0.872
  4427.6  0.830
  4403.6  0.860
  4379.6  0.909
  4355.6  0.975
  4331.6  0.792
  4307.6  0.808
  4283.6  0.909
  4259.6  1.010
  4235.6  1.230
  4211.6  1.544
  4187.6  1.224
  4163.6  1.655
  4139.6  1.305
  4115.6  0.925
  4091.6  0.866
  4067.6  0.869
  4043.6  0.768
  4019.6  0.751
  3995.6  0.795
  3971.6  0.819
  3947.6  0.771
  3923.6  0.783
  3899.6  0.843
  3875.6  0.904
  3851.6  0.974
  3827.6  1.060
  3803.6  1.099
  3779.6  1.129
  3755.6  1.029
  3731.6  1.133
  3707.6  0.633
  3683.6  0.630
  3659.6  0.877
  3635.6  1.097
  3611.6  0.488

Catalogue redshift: 1.711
